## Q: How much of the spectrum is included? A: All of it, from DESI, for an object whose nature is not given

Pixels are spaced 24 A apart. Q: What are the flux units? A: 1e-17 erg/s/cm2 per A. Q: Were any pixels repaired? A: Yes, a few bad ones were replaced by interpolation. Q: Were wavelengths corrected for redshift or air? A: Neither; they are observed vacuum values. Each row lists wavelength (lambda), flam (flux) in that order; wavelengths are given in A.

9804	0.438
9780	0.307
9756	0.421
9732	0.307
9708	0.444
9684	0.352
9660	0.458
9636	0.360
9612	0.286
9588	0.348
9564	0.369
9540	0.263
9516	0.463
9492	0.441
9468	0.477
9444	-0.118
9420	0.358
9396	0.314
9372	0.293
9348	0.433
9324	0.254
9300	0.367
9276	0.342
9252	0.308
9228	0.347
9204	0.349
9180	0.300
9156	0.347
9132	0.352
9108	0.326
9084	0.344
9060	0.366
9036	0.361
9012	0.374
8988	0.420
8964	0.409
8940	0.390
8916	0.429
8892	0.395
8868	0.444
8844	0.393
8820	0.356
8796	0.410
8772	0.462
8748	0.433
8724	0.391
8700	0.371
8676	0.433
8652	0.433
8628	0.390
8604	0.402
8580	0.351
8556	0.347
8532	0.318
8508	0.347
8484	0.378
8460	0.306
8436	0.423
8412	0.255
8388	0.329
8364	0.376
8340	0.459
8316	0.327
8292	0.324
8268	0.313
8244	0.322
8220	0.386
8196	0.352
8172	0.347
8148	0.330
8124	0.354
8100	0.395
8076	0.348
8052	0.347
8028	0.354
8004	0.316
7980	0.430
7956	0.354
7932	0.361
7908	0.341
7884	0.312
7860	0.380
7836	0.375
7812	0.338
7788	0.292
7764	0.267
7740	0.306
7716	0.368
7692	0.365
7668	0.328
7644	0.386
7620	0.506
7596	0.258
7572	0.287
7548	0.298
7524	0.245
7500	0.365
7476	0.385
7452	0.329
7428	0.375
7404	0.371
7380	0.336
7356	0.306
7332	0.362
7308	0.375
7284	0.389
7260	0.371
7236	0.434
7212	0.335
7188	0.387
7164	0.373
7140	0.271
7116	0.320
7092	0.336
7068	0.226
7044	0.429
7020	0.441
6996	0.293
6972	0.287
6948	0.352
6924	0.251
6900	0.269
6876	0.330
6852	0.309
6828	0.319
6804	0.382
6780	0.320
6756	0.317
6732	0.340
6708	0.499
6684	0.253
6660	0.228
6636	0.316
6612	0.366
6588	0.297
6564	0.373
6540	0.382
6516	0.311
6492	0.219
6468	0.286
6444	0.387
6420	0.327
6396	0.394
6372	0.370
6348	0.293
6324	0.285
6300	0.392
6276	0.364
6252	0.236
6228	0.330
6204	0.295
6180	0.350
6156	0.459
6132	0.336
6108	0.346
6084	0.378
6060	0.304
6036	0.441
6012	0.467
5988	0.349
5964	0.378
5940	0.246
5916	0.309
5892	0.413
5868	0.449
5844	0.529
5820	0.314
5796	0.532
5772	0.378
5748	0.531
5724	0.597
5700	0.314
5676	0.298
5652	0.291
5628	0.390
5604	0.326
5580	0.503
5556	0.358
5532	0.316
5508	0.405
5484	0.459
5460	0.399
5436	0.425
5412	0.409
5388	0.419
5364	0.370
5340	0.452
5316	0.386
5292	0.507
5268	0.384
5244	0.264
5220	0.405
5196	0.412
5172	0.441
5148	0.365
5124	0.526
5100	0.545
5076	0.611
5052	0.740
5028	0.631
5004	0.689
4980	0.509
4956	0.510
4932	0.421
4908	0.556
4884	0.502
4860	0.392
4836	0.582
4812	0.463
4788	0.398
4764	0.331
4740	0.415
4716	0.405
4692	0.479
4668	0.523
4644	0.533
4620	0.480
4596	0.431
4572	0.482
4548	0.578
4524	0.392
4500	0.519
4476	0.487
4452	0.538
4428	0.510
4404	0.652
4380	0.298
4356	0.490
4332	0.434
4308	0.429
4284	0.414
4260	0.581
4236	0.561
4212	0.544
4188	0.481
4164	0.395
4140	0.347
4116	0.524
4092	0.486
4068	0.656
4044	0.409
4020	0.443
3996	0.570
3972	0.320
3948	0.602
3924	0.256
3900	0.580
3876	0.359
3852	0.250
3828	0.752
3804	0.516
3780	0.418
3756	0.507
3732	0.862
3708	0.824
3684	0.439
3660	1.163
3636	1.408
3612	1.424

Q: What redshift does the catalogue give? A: 0.80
